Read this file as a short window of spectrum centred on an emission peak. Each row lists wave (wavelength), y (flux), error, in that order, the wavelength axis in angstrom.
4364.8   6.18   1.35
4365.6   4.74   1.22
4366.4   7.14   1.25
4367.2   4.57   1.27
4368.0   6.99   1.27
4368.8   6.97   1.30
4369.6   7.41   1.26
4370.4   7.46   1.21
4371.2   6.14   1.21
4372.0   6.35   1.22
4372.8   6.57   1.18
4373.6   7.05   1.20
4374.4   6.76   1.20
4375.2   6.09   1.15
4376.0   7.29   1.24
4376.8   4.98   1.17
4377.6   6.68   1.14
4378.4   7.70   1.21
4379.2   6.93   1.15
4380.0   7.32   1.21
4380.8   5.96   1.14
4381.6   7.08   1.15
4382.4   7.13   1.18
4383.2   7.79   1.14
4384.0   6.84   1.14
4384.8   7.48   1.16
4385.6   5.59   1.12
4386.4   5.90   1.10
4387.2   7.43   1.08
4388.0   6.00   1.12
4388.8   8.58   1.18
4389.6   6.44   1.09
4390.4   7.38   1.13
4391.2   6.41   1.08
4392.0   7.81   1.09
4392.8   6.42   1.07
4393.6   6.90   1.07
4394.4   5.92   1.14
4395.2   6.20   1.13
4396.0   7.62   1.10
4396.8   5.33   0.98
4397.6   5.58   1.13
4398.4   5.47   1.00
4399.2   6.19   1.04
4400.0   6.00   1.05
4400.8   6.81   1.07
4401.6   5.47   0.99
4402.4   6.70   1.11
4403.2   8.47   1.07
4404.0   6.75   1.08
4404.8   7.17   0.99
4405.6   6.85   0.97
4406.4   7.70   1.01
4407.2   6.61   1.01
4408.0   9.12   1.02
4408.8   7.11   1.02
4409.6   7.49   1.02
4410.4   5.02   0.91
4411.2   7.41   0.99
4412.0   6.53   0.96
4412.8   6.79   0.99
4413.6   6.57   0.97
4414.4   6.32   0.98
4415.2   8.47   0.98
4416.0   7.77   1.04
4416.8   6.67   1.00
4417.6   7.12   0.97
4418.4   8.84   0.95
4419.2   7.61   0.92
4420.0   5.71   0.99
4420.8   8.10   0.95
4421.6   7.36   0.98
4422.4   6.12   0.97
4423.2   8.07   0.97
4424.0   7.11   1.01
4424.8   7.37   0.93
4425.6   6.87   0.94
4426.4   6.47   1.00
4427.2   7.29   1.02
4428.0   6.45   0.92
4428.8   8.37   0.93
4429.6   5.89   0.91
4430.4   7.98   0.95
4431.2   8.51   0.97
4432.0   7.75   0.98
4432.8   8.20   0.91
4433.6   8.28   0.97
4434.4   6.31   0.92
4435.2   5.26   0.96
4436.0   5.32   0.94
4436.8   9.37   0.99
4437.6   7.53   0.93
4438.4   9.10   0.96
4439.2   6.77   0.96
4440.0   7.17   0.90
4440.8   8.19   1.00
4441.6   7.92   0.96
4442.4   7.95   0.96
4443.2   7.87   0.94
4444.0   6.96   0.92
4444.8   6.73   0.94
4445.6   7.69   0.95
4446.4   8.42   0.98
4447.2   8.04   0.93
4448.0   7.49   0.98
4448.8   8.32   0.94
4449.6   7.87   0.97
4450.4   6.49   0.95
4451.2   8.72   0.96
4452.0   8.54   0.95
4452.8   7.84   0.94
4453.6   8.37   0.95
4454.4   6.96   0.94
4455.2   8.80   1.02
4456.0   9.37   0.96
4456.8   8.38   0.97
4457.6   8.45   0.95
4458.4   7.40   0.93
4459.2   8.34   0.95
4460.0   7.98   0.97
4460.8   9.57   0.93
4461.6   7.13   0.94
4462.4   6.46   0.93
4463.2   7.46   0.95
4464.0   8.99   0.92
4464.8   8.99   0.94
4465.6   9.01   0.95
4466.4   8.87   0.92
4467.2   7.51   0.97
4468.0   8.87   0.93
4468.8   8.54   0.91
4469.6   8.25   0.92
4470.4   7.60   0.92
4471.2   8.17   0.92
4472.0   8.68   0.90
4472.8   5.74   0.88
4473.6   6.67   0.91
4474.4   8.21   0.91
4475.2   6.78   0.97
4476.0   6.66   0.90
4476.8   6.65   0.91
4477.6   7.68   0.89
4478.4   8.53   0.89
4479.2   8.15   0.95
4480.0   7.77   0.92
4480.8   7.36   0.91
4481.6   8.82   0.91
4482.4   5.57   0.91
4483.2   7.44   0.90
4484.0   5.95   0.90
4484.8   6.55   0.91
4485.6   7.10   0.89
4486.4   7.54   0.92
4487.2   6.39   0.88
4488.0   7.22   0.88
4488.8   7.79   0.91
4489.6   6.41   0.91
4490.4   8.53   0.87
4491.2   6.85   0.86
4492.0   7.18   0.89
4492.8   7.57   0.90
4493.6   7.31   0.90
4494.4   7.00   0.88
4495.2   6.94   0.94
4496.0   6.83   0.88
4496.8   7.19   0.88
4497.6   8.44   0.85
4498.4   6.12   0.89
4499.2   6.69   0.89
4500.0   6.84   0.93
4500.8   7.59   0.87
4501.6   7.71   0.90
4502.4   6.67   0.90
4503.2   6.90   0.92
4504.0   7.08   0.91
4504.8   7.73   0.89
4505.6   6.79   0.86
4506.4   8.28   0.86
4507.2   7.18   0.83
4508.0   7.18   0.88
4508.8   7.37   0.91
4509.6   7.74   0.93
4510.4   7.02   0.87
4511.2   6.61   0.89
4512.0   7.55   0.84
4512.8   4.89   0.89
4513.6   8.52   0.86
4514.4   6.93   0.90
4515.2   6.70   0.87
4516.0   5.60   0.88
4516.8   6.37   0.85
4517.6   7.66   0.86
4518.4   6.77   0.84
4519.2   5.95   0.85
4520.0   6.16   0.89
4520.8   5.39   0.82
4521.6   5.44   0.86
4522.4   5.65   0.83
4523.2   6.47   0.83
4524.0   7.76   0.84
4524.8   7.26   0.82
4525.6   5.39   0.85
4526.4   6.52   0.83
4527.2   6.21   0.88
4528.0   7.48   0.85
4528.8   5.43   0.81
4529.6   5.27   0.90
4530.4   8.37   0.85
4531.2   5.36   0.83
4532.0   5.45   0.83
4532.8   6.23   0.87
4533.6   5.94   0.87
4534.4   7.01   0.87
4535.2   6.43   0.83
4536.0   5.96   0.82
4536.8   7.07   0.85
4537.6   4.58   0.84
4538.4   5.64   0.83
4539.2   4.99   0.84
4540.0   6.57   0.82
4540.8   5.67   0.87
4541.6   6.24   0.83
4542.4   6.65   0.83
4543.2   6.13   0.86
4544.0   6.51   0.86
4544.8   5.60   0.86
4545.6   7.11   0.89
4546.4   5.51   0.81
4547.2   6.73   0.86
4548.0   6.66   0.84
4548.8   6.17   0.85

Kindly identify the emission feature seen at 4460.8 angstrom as C III]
